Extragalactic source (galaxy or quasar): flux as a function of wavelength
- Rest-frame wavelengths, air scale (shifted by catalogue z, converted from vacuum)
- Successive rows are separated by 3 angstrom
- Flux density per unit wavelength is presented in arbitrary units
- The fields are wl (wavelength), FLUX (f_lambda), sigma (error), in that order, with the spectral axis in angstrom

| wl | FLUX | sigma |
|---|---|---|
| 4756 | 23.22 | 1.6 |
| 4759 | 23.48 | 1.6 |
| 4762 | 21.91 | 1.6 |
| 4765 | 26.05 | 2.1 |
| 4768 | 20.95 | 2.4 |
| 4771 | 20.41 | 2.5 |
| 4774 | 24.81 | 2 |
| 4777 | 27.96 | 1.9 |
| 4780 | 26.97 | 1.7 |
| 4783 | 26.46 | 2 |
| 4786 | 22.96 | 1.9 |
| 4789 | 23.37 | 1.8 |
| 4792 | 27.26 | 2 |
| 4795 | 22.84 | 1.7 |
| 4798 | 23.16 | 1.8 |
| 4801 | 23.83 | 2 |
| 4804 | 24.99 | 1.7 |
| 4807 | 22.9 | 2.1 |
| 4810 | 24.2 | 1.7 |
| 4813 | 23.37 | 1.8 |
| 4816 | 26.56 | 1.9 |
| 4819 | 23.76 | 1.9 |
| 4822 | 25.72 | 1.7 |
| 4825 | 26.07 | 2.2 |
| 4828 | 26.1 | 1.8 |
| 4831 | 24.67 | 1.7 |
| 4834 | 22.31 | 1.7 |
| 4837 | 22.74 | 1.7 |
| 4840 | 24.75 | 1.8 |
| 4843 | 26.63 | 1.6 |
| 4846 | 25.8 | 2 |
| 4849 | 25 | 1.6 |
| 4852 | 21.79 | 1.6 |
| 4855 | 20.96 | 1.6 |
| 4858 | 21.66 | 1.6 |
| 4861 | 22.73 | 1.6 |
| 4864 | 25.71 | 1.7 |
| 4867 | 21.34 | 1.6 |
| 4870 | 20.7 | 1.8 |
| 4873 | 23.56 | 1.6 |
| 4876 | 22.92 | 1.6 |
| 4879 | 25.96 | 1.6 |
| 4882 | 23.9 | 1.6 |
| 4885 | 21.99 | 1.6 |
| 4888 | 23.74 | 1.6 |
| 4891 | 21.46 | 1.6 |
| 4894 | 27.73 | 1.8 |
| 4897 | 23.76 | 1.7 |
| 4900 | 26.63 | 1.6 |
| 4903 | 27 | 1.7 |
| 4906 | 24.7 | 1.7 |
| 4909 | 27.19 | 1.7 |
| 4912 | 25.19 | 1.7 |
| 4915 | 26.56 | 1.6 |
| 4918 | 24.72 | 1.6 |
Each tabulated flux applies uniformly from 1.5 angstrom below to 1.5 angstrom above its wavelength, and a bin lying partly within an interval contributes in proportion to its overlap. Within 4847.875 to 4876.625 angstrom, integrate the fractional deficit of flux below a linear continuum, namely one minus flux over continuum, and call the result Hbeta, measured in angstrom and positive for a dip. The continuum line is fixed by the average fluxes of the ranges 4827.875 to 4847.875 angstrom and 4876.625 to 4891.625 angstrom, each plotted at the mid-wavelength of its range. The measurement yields 1.7 angstrom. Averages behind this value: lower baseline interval 24.6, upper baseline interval 23.5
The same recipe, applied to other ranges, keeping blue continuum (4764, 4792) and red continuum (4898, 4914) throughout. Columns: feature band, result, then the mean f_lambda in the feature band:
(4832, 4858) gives 1.75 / 23.6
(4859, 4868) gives 0.81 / 23.3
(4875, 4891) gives 1.42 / 23.5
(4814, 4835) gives 0.05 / 25.1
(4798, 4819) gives 0.62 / 24.2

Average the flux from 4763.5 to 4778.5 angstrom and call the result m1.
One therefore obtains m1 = 24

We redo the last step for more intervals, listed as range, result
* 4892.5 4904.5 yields 26.3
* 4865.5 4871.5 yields 21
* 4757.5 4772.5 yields 22.6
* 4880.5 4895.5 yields 23.8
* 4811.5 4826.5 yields 25.1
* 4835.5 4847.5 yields 25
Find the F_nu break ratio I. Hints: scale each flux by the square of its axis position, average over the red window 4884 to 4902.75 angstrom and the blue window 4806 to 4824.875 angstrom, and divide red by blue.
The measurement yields 1.0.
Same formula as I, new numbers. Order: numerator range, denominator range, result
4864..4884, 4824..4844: 0.96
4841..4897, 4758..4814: 1.01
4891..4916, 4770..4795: 1.09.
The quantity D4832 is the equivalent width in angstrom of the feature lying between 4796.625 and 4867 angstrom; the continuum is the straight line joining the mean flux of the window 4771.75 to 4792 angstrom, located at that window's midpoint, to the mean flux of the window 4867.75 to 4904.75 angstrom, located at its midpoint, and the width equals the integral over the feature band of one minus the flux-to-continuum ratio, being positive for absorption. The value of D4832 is 1.9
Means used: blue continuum 25.4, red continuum 24.1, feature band 24.1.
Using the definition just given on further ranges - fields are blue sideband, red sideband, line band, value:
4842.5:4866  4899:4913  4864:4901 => 2.0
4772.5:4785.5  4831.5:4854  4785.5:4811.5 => 1.6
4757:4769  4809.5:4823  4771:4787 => -1.2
